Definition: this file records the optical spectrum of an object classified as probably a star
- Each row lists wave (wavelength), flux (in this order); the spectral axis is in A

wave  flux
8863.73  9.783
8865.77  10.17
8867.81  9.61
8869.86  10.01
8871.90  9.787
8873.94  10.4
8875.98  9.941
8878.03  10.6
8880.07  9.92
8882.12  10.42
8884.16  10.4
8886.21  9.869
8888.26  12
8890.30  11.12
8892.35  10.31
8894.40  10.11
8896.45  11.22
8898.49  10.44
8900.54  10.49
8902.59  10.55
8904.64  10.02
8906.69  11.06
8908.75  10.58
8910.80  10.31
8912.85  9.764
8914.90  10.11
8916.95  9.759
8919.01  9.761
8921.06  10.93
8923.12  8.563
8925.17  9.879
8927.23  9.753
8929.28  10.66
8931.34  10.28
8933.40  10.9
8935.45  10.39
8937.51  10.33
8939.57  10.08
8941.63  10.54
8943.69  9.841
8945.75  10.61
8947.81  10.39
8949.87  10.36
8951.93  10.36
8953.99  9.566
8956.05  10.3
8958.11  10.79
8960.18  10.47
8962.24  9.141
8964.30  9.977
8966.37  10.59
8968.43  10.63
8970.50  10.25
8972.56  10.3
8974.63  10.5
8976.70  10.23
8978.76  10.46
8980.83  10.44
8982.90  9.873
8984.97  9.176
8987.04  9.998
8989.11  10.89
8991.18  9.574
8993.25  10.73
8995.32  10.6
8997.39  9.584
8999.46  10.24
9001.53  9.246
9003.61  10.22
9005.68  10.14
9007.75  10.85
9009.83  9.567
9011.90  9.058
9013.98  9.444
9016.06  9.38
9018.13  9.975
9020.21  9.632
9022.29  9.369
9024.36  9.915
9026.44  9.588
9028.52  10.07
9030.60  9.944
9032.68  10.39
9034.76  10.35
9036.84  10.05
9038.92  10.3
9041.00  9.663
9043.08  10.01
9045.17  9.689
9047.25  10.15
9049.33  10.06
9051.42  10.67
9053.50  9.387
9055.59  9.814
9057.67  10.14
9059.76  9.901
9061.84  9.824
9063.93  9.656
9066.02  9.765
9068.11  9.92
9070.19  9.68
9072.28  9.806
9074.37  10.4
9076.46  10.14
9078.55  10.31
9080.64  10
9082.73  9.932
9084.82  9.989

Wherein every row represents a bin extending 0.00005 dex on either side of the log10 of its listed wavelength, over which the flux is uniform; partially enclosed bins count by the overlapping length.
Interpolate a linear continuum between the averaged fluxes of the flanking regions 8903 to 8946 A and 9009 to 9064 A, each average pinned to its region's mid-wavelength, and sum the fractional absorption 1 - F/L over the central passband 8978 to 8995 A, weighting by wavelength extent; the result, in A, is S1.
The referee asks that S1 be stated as -0.3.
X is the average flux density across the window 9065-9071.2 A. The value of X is 9.8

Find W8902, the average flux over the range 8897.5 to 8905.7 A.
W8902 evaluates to 10.4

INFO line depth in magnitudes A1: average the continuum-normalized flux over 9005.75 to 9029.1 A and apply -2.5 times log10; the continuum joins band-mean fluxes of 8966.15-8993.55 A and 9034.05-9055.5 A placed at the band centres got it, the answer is 0.04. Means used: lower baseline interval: 10.2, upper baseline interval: 10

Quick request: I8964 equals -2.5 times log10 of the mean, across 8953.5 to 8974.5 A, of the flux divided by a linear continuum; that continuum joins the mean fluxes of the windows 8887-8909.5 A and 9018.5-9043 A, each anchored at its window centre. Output 0.01 mag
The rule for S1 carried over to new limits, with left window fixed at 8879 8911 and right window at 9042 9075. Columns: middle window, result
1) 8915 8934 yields 0.7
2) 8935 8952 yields 0.1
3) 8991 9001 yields 0.0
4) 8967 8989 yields 0.0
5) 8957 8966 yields 0.1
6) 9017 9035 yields 0.3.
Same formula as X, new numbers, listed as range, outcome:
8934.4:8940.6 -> 10.3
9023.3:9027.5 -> 9.76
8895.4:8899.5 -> 10.8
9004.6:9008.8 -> 10.5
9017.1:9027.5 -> 9.69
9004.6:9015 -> 9.82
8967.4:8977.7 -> 10.4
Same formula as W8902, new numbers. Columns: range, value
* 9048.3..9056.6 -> 9.98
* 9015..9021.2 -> 9.66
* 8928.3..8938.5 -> 10.5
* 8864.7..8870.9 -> 9.92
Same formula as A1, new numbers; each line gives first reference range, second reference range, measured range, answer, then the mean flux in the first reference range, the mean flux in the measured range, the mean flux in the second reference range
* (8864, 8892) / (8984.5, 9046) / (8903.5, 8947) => 0.00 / 10.3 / 10.2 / 9.93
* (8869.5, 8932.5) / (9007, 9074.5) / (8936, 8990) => -0.01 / 10.3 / 10.2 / 9.88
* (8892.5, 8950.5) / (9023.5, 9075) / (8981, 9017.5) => 0.02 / 10.3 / 9.93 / 9.96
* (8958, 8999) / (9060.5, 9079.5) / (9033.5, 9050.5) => 0.00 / 10.2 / 10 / 9.94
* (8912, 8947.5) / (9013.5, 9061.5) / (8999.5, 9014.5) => 0.02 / 10.1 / 9.83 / 9.91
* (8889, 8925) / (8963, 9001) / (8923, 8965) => 0.01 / 10.3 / 10.2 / 10.2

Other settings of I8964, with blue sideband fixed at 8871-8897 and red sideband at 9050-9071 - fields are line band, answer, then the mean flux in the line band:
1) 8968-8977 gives -0.02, 10.4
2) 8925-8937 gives 0.00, 10.3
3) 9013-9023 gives 0.05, 9.56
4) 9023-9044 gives -0.01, 10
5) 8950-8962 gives 0.00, 10.2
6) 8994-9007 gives 0.00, 10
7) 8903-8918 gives 0.01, 10.2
